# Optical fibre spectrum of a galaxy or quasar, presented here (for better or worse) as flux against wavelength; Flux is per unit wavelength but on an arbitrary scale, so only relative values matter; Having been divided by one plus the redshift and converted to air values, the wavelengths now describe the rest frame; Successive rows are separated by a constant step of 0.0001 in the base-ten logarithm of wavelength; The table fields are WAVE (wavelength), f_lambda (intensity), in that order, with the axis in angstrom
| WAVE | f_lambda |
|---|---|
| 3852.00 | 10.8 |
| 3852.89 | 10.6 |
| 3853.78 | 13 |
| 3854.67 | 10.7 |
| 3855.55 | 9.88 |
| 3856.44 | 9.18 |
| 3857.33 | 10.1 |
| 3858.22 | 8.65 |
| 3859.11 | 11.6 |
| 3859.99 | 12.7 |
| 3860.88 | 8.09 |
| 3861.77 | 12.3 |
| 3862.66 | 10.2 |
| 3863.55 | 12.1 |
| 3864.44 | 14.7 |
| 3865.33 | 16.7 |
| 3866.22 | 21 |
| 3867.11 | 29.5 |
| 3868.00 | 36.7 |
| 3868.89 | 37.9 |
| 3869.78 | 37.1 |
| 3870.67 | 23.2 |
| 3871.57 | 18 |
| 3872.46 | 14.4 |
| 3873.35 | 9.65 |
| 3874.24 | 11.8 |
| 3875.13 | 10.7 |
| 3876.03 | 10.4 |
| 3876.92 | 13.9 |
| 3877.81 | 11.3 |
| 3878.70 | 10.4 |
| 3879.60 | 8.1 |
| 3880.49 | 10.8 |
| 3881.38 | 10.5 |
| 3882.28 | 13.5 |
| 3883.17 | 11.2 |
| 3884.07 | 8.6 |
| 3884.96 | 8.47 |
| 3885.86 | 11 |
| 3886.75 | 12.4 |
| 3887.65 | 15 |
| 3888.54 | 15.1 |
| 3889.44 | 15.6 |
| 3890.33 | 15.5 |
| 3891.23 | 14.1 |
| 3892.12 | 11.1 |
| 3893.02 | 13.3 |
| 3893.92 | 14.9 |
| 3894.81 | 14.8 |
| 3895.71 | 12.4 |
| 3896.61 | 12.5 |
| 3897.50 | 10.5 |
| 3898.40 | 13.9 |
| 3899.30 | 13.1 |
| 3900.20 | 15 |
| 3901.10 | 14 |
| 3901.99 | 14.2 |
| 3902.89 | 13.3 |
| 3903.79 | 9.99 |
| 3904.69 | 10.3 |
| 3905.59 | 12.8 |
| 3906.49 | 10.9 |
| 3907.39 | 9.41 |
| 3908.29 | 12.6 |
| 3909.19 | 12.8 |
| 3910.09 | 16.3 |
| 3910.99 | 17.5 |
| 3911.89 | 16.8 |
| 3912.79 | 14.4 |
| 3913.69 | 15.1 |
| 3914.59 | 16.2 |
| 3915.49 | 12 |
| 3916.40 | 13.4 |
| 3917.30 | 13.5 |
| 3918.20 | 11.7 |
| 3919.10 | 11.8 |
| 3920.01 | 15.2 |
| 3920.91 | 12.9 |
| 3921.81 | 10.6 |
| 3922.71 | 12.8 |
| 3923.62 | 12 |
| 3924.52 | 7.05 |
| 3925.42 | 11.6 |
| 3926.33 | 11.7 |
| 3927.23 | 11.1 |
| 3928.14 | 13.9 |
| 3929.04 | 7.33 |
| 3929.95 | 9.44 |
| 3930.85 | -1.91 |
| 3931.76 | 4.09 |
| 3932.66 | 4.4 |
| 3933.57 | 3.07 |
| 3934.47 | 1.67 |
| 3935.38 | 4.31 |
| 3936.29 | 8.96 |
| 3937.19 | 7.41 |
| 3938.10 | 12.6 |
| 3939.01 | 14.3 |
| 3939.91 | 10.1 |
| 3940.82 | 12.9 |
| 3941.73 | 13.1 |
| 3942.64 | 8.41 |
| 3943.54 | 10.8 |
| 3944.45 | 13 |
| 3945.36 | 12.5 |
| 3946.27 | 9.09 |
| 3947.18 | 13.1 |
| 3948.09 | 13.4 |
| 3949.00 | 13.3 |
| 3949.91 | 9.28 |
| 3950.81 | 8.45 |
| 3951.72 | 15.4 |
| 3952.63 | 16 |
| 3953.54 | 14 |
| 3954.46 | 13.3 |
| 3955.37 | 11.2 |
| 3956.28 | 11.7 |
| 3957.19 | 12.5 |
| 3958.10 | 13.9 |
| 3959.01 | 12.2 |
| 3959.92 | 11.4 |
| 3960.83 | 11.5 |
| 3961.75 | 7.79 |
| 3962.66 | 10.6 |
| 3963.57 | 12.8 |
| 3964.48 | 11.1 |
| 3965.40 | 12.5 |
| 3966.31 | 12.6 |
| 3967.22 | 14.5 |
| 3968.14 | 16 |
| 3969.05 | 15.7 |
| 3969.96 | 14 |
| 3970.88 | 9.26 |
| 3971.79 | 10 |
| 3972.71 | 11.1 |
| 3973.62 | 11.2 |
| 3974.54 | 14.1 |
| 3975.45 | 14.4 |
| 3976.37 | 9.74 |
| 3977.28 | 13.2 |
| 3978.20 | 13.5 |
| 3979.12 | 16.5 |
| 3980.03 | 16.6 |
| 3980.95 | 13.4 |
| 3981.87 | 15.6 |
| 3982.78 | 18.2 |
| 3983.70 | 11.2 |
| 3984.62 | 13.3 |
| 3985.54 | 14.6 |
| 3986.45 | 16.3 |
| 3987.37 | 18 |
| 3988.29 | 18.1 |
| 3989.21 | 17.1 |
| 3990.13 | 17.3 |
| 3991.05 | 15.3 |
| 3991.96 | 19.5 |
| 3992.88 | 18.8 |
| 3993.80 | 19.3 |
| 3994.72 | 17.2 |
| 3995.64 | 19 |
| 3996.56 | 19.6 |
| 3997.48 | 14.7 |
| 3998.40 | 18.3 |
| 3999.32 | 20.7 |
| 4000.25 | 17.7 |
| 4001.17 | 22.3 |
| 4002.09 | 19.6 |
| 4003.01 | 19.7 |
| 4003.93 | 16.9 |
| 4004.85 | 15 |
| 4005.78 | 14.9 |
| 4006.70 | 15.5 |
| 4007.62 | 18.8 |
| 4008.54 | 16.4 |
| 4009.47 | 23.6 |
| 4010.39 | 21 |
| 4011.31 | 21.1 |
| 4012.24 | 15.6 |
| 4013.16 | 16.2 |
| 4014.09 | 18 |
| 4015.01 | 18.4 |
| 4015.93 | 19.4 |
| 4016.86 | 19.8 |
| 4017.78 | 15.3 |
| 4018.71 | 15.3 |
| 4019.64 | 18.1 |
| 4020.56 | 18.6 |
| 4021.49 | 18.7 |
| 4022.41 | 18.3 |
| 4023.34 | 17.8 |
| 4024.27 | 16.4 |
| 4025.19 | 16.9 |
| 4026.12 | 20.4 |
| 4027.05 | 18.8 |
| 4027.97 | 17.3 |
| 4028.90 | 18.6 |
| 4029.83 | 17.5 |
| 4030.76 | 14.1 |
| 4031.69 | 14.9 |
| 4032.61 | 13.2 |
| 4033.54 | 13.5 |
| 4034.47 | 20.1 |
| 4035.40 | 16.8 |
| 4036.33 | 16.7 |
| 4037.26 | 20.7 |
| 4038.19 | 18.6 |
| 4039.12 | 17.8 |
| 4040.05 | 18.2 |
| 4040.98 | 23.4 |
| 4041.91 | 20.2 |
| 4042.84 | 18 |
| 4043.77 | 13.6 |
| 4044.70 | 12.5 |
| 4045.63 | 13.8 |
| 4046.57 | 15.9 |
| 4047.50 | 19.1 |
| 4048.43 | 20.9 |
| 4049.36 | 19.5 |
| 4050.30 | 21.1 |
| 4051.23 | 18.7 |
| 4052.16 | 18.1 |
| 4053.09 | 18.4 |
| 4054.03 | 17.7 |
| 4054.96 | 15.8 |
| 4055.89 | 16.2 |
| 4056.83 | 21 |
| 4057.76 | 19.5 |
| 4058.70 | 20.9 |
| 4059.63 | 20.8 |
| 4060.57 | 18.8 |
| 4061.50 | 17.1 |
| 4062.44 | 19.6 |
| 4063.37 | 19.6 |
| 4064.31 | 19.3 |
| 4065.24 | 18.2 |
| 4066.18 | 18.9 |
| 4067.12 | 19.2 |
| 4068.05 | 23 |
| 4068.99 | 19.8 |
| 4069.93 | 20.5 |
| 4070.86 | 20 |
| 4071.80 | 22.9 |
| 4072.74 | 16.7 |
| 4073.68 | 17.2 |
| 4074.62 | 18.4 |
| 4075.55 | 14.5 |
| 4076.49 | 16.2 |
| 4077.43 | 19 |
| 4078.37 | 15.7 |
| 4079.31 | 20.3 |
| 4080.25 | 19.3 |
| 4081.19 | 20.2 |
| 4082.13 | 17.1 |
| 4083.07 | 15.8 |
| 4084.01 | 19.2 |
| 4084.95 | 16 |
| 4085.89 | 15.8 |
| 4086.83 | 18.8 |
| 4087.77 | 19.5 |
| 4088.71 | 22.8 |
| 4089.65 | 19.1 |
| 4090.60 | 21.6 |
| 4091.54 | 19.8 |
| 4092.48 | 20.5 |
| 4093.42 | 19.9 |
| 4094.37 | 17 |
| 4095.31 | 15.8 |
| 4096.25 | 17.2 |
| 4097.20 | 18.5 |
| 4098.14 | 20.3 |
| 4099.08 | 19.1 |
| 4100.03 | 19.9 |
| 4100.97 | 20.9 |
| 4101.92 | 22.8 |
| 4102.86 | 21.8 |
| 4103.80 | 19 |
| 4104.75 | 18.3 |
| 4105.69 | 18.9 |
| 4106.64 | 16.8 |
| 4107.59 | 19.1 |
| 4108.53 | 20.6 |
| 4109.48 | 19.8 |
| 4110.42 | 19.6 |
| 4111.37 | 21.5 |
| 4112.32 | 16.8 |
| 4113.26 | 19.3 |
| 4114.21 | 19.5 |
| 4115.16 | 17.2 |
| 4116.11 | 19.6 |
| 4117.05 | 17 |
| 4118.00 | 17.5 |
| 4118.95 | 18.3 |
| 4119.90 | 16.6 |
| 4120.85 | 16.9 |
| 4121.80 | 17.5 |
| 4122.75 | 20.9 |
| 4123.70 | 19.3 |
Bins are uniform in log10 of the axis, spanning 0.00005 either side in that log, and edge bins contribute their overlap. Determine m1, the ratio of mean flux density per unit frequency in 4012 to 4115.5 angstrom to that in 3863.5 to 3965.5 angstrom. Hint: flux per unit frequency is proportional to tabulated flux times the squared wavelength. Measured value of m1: 1.56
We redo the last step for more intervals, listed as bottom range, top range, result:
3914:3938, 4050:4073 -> 2.17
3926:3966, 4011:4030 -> 1.78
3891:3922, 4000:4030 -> 1.44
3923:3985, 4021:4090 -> 1.68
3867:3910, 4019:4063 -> 1.35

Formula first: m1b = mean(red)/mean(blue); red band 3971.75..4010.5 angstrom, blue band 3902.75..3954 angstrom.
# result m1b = 1.47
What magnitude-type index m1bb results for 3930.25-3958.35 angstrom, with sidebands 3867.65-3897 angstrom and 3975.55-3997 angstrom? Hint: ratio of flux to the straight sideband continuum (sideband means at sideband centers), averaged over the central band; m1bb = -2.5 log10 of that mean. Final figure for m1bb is 0.474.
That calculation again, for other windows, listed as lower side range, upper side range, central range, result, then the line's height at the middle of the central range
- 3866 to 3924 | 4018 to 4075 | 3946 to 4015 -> 0.11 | 16.6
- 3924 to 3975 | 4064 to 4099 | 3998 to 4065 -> -0.16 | 15.7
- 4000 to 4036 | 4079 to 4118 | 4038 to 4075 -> -0.02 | 18.3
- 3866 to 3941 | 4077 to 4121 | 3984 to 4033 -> -0.10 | 16.1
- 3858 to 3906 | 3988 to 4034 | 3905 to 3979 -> 0.35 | 16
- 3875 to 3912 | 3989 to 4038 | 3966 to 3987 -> 0.18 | 16.2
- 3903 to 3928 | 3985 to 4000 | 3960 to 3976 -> 0.30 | 16.1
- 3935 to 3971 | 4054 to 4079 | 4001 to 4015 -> -0.19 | 15.2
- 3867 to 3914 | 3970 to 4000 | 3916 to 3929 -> 0.24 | 14.9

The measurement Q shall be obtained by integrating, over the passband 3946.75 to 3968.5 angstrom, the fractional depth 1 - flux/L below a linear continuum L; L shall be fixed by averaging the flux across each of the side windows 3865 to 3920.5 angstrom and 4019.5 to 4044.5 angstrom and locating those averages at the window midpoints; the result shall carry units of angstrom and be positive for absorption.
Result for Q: 4.9 angstrom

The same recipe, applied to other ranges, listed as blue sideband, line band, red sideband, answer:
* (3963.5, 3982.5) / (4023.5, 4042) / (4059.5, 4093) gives -1.24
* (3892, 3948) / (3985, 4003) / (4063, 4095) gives -3.87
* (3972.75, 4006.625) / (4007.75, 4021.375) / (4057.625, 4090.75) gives -1.02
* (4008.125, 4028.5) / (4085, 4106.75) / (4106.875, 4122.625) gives -0.92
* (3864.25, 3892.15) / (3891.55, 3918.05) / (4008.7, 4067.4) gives 4.85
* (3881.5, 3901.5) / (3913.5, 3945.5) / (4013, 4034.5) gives 8.96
